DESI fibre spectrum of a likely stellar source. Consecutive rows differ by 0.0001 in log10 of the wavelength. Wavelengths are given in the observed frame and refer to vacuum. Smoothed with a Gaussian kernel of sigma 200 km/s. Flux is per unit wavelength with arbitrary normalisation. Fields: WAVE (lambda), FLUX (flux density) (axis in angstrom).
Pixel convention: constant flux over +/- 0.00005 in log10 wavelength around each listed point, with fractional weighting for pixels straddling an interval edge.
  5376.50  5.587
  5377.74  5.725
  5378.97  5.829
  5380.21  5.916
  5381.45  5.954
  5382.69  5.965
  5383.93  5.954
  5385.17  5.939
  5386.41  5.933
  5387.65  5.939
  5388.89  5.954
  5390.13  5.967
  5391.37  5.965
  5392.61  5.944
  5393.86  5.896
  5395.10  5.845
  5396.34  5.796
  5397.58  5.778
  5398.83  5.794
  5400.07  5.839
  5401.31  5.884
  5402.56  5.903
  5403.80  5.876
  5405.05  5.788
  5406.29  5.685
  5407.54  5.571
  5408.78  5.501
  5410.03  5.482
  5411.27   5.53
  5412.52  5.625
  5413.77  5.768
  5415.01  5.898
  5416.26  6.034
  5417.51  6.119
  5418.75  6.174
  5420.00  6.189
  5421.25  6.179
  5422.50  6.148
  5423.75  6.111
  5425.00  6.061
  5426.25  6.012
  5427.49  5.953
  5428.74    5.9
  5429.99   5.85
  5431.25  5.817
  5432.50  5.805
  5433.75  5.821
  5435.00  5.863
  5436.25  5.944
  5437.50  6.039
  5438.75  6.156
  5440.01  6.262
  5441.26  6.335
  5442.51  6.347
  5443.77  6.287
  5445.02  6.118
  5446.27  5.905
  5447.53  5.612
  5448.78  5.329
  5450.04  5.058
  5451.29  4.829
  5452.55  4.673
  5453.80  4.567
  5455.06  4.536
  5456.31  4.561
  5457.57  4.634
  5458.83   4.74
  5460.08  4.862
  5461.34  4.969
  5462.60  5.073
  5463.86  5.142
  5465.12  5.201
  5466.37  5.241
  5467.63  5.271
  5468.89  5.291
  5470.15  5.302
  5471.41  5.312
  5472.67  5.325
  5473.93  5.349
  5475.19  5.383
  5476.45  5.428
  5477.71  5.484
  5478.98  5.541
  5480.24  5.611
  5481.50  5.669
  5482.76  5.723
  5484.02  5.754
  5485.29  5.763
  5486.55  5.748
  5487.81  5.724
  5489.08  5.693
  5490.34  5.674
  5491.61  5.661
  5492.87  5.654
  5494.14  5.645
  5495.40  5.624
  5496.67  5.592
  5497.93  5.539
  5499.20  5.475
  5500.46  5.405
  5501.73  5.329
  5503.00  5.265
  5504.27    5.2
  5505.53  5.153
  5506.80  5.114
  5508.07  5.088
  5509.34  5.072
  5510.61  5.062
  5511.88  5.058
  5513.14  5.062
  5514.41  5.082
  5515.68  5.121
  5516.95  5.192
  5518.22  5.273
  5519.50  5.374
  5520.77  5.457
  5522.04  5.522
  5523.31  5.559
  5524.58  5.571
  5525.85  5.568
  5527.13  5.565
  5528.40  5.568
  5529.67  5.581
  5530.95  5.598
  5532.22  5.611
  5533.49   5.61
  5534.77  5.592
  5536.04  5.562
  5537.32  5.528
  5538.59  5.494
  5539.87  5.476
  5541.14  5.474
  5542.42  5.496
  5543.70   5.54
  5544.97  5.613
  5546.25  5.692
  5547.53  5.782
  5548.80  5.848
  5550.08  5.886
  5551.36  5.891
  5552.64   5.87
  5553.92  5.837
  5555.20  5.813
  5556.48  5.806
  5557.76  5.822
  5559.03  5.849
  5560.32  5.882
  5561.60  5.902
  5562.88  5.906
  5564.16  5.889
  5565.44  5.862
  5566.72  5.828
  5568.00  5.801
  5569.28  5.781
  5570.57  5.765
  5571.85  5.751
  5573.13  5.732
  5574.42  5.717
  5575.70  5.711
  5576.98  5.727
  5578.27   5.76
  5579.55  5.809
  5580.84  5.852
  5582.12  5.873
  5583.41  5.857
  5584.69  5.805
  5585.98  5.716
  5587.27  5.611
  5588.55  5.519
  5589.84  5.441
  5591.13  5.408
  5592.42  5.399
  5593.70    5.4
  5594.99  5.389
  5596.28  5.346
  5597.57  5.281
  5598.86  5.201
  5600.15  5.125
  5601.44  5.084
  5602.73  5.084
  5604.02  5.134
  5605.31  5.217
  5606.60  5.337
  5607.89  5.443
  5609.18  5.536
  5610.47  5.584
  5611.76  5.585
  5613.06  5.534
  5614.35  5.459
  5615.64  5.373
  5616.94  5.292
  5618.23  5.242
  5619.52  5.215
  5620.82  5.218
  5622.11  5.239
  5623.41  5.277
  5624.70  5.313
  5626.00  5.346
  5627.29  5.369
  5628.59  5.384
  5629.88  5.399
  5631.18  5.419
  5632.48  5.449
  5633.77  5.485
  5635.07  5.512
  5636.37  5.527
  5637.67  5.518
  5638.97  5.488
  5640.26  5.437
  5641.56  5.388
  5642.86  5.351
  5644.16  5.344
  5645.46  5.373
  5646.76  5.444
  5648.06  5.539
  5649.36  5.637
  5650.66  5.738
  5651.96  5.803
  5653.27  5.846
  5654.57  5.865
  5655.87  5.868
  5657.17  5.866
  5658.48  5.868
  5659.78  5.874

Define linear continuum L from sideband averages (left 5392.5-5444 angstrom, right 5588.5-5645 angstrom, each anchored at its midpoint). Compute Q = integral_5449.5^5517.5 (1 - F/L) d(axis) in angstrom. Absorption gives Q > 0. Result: 5.52 angstrom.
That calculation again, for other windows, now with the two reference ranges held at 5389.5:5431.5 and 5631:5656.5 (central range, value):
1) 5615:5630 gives 0.76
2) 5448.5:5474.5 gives 3.58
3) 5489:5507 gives 0.90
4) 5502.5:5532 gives 2.14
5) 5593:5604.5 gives 0.79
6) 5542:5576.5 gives -0.72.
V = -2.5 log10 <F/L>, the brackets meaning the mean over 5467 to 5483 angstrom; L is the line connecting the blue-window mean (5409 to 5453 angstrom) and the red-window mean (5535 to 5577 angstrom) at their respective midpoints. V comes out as 0.076 mag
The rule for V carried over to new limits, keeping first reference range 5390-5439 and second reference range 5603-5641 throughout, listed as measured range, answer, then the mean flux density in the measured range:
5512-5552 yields 0.02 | 5.52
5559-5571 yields -0.06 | 5.84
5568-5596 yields -0.04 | 5.67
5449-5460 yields 0.22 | 4.73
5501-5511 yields 0.10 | 5.16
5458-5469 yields 0.14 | 5.07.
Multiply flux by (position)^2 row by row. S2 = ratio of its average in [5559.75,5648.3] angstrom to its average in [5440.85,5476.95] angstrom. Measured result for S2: 1.1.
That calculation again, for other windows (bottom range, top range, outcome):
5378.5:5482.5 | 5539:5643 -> 1.04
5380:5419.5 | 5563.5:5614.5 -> 1.02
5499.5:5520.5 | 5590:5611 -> 1.06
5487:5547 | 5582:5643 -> 1.03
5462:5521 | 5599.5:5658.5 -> 1.06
